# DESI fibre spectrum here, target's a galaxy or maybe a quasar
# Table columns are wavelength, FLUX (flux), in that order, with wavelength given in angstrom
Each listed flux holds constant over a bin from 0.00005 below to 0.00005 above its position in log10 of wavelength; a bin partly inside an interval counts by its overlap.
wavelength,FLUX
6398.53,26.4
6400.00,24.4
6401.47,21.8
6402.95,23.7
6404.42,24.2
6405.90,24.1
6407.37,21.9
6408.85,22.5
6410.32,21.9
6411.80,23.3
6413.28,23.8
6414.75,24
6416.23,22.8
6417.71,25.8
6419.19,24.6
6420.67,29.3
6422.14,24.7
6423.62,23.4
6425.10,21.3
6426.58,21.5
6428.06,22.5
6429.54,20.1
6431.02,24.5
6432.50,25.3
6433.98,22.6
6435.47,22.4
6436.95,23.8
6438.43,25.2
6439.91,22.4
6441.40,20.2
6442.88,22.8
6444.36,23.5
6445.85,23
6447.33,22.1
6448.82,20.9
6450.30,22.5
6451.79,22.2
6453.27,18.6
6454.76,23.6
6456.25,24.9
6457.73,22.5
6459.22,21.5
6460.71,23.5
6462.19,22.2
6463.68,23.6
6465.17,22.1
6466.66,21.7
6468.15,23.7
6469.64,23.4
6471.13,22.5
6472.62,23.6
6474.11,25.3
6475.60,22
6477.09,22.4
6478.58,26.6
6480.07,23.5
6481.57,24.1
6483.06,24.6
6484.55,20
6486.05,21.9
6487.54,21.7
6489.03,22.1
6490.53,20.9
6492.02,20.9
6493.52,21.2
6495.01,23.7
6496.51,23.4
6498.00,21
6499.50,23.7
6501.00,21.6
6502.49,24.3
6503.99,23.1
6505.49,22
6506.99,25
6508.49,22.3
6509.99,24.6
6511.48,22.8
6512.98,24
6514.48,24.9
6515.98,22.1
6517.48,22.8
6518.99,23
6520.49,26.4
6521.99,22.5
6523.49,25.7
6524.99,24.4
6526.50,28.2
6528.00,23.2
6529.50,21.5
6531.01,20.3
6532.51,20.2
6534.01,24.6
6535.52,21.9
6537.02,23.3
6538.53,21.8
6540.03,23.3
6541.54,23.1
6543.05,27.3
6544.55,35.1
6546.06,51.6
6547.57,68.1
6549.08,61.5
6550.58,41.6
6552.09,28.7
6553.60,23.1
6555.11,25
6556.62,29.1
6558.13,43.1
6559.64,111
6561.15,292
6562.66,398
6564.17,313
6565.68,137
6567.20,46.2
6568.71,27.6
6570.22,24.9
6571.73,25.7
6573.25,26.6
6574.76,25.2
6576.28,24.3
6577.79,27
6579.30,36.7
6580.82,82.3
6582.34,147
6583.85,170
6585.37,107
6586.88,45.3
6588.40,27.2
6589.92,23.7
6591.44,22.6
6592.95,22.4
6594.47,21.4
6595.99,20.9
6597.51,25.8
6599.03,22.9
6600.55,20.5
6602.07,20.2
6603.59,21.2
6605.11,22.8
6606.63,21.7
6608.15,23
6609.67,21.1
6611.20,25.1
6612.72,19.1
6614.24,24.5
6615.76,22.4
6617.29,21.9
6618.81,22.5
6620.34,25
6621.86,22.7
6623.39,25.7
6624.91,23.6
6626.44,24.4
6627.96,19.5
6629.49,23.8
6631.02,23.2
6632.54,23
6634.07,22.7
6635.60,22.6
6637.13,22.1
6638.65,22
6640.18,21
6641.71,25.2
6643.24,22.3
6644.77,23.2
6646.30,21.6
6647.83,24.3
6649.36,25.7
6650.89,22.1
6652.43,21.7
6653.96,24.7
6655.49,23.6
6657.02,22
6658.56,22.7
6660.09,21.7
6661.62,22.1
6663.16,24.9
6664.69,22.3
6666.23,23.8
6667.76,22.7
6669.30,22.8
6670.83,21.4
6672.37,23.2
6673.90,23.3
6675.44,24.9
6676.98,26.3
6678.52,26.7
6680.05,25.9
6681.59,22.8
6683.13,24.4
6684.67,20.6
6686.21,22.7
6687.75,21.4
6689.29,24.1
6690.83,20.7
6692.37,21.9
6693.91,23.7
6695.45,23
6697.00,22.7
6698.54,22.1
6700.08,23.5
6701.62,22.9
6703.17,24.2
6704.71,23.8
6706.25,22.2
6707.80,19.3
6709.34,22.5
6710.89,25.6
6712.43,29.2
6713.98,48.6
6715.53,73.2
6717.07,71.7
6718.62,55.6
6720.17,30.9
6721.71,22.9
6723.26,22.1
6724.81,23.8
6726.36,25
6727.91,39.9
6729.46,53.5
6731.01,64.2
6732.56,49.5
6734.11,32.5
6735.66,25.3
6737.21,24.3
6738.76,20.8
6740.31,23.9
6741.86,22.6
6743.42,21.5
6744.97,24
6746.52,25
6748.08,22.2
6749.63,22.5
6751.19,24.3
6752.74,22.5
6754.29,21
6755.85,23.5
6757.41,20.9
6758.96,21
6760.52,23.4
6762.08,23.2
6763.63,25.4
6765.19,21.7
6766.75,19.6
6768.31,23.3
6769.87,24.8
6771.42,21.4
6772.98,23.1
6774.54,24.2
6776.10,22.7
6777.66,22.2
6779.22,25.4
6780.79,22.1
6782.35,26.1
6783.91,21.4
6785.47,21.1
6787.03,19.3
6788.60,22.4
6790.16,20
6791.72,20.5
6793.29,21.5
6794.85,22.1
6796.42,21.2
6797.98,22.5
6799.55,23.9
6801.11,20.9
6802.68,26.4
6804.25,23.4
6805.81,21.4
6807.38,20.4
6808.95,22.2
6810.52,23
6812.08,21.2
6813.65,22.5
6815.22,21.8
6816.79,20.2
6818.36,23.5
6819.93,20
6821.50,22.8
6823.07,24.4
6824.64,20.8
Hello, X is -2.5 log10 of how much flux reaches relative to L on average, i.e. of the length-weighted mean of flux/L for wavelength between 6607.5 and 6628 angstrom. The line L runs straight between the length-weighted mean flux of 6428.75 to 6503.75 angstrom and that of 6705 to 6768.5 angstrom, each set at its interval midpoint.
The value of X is 0.17 mag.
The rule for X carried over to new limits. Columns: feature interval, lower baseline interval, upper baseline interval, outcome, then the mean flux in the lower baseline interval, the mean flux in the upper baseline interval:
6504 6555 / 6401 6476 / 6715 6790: -0.13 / 23.1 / 28.2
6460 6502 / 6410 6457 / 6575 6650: 0.12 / 23.1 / 32.1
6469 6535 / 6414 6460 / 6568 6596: 0.42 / 23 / 48.5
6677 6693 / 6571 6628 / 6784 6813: 0.26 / 35.2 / 21.9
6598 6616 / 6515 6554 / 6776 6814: 0.22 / 29.1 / 22.2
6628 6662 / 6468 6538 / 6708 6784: 0.17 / 23.1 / 29.1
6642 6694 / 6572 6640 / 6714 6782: 0.33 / 33.1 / 29.3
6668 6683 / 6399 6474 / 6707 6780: 0.16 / 23.1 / 29.2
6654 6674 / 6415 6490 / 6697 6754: 0.27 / 23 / 31.1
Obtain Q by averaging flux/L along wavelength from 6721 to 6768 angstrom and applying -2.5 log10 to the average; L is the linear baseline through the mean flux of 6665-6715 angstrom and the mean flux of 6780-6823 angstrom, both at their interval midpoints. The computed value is -0.16 mag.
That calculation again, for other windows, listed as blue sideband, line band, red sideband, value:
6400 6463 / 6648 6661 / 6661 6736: 0.220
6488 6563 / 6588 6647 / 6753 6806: 0.412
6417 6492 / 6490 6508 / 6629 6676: 0.018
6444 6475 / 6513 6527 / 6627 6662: -0.075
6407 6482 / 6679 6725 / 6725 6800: -0.153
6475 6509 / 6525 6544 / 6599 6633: -0.035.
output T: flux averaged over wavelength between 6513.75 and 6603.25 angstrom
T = 53.6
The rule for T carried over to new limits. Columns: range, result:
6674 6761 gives 28.4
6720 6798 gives 25.3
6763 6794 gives 22.4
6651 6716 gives 24.8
